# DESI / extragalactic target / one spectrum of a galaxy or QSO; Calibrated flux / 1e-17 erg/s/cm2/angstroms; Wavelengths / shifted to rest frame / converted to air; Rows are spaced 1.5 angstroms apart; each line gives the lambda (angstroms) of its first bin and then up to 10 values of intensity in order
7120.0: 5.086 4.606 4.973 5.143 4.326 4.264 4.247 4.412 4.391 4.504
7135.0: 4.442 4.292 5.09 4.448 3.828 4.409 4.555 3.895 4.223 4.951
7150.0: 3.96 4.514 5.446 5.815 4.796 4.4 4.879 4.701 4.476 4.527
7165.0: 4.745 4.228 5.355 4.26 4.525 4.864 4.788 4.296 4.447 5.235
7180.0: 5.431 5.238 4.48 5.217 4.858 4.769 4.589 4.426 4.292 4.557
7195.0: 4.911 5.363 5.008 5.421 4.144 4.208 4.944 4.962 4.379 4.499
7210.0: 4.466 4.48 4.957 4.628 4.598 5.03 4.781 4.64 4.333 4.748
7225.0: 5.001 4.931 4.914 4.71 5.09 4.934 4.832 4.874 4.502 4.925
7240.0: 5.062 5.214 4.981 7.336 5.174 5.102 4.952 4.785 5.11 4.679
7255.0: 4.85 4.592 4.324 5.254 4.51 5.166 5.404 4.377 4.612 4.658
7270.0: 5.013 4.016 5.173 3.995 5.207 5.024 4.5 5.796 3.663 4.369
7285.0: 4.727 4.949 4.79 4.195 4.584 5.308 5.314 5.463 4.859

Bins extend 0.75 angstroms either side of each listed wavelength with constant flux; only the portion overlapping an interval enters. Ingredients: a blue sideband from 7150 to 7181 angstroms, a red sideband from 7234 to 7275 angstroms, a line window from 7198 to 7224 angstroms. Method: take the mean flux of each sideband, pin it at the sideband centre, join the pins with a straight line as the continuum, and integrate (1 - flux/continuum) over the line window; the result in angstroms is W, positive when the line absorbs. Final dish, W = 0.9 angstroms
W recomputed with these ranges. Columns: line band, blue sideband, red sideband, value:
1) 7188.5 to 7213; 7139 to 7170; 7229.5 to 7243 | 0.5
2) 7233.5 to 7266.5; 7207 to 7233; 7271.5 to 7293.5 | -1.9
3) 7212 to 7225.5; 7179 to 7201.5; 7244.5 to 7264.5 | 0.5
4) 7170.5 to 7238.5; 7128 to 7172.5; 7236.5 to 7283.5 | -0.5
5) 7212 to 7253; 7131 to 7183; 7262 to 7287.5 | -2.2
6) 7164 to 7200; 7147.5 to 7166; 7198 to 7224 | -0.6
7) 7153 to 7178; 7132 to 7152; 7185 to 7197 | -1.0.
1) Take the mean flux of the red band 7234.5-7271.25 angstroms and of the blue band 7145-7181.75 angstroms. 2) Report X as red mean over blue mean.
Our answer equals 1.05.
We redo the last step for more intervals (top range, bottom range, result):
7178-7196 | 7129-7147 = 1.11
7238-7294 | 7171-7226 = 1.03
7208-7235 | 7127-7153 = 1.08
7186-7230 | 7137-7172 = 1.02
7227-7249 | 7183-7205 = 1.07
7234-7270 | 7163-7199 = 1.04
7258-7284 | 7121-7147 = 1.06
